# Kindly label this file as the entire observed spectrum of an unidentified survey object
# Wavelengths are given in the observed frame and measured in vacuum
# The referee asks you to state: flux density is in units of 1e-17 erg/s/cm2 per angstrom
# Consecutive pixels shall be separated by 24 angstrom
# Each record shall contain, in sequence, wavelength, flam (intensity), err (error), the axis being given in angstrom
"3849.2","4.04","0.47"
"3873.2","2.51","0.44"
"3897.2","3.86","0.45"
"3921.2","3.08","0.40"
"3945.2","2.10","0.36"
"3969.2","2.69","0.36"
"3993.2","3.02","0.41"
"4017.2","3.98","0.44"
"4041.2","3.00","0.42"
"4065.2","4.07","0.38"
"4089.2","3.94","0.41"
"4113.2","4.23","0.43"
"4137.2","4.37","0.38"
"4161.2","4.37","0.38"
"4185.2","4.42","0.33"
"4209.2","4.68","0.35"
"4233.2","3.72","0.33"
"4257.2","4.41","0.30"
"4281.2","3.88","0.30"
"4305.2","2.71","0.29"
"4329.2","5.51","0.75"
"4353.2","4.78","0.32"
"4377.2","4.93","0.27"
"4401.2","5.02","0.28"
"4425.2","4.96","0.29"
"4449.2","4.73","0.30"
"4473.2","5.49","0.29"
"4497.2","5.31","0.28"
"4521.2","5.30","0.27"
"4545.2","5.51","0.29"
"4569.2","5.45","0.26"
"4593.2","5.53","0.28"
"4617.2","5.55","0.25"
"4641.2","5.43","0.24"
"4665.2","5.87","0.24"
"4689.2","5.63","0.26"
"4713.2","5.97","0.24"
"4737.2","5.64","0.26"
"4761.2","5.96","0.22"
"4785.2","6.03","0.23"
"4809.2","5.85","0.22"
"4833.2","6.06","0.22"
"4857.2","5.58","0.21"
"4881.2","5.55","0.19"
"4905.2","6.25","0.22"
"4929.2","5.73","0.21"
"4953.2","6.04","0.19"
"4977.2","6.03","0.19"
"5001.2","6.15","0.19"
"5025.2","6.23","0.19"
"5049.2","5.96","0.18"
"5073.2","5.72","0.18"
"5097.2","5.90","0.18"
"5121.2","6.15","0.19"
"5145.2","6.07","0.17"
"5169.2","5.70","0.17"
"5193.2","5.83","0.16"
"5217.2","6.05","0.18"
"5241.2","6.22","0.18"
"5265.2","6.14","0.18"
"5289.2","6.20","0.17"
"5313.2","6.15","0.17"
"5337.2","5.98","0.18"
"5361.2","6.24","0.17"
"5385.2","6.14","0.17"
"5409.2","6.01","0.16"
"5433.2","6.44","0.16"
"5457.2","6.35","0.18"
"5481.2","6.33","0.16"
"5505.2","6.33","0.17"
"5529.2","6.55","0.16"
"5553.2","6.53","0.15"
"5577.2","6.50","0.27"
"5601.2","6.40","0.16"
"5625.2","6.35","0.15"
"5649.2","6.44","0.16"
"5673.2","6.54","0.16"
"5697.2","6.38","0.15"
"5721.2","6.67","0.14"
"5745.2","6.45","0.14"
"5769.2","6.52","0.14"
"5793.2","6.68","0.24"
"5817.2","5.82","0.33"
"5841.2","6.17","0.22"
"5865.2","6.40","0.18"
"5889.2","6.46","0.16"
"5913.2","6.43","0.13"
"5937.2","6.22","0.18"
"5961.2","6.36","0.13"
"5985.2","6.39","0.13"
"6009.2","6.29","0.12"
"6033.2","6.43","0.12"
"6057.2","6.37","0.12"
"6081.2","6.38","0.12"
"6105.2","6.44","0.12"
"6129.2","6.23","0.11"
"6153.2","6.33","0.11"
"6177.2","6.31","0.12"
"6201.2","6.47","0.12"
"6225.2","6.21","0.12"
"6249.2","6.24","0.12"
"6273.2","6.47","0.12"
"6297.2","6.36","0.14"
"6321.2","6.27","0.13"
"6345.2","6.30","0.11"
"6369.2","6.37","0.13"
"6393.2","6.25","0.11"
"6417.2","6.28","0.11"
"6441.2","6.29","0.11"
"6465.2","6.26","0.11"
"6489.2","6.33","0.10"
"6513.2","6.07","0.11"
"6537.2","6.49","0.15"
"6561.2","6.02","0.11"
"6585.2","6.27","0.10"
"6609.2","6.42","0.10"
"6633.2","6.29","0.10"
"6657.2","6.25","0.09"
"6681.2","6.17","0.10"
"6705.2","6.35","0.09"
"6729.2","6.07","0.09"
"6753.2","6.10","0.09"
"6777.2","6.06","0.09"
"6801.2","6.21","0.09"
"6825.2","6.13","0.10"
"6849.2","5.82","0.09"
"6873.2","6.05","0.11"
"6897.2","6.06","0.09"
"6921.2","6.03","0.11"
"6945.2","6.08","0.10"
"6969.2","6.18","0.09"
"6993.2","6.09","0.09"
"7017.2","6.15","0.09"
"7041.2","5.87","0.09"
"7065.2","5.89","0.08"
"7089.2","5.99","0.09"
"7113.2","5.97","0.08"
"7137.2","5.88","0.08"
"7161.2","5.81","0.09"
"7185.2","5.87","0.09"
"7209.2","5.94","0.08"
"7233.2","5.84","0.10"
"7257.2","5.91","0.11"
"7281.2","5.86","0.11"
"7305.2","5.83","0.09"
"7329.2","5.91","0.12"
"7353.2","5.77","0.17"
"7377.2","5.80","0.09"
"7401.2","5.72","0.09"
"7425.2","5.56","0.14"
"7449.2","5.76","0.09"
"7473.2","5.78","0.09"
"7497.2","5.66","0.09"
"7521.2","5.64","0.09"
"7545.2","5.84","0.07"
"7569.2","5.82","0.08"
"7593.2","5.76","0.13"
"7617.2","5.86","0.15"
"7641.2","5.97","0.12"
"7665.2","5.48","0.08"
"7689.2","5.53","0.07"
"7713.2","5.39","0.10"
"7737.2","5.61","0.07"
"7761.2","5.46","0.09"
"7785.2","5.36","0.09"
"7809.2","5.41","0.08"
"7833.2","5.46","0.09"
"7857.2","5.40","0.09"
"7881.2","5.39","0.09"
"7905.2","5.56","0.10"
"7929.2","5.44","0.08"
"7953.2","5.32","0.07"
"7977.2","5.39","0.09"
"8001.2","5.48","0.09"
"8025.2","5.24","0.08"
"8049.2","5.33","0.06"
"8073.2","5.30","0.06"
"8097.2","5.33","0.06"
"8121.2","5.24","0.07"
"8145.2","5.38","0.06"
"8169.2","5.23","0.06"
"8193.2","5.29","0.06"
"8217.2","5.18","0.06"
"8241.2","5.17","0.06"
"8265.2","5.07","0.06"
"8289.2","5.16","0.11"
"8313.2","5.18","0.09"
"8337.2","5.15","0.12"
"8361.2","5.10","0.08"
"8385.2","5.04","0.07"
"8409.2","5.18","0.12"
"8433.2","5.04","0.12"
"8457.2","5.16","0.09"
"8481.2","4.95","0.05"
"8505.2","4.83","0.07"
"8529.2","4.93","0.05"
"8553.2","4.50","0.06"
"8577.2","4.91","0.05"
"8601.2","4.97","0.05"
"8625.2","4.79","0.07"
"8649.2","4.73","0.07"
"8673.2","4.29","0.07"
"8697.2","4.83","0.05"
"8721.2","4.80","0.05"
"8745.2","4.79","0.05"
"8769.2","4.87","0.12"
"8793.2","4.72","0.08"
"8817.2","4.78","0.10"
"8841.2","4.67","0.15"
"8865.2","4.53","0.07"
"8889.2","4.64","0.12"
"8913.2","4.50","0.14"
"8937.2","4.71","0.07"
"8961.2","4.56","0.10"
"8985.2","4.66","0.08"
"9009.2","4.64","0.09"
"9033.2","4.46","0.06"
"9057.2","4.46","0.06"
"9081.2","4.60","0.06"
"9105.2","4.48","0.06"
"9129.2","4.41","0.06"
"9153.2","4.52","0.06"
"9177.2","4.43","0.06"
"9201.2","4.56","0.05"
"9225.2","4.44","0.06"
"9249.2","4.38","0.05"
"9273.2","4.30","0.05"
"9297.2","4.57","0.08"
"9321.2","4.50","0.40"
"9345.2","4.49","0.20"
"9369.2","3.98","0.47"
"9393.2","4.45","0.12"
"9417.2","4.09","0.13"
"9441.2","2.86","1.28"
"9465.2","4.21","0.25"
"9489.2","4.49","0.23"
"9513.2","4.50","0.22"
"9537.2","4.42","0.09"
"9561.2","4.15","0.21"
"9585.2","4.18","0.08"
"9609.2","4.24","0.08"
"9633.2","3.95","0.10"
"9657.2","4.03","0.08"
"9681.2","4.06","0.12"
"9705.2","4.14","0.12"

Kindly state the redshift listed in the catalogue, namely 0.000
